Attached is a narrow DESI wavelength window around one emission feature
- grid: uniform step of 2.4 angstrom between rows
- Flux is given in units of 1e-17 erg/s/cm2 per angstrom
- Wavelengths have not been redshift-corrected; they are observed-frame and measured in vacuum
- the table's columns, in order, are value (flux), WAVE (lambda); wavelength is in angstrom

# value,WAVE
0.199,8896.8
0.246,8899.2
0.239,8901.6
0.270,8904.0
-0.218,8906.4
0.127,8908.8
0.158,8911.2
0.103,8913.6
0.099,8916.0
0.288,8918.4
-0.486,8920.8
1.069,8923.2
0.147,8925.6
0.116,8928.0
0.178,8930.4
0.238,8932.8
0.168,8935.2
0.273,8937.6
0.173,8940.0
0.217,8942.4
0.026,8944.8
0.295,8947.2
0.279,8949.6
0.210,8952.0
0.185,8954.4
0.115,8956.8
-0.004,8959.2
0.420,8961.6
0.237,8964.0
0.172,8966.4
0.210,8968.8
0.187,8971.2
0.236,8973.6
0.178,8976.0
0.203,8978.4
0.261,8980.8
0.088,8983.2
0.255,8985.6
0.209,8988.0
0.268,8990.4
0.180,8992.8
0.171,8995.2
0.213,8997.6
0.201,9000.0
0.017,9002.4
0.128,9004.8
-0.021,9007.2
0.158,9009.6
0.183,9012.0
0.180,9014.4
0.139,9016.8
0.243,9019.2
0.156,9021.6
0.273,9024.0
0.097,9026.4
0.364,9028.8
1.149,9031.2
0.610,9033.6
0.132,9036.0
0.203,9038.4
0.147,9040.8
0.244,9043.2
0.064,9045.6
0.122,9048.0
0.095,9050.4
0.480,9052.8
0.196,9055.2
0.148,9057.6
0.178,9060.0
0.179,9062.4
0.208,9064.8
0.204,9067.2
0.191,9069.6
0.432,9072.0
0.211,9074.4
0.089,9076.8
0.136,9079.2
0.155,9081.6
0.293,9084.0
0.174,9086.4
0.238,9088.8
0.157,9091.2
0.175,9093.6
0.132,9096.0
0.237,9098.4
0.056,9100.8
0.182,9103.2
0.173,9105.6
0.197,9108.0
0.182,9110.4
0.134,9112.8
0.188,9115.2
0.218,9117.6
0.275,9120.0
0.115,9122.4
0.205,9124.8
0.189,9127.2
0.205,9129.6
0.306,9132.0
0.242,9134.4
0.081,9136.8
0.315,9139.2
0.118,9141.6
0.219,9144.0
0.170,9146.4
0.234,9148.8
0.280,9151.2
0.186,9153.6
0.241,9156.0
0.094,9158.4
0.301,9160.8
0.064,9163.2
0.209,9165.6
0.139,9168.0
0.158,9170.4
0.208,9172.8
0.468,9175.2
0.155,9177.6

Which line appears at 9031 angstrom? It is H-beta 4861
